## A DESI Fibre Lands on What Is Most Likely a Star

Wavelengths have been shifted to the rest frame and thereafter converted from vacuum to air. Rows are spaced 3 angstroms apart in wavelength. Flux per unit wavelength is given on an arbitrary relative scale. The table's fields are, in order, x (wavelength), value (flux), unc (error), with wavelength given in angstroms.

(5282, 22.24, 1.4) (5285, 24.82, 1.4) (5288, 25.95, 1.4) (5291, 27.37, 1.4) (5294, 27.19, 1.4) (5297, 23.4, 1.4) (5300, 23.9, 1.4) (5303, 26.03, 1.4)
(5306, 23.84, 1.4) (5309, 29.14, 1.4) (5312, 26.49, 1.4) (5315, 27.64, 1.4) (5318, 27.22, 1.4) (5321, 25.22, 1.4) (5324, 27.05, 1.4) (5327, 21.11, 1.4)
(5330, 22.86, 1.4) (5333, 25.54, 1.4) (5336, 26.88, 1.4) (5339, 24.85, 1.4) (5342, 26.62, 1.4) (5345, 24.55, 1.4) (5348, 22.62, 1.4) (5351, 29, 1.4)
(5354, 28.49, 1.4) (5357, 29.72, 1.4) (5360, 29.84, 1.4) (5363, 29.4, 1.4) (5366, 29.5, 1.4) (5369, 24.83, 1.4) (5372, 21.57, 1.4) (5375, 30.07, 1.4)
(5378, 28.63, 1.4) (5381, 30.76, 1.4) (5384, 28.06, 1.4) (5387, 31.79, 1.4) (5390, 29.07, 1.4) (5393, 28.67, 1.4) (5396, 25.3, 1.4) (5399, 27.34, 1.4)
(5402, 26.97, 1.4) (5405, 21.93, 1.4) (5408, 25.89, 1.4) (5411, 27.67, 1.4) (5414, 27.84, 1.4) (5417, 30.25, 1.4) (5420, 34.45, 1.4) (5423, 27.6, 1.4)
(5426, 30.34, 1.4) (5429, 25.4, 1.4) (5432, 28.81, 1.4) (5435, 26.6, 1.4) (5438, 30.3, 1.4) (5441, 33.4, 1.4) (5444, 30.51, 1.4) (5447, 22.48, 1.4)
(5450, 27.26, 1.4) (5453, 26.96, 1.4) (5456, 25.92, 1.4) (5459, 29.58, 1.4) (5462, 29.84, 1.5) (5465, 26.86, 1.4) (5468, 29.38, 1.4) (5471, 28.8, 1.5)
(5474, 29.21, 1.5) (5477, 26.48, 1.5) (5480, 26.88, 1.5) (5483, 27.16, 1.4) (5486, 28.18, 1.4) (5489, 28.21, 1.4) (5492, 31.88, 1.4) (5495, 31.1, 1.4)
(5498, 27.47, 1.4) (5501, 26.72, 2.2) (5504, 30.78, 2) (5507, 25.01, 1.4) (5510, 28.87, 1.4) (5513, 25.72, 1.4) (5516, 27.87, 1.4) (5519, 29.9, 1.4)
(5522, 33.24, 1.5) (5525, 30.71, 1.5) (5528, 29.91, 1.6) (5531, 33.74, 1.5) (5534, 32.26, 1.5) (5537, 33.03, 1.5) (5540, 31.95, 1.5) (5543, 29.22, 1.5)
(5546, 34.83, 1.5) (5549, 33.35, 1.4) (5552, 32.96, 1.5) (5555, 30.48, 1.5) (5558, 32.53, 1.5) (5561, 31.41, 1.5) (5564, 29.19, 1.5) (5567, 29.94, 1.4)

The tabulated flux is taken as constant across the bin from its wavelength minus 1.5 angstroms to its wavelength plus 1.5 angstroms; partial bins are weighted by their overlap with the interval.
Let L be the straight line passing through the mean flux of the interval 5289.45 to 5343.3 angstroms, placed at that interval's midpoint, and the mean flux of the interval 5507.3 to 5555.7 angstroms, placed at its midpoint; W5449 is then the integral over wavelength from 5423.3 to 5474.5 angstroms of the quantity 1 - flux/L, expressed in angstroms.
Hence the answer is 1.1 angstroms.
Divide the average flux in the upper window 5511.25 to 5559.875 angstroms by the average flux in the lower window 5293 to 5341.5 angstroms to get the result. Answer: 1.2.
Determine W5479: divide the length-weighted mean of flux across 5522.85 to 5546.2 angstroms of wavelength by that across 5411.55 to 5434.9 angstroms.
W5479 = 1.10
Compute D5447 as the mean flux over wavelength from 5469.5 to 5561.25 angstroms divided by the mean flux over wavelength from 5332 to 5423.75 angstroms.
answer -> 1.09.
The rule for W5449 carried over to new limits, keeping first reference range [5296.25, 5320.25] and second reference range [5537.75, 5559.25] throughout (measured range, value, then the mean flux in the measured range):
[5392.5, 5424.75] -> 1.1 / 27.6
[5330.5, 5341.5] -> 0.5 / 25.6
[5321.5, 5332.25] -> 1.0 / 23.9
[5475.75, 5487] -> 1.2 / 27.1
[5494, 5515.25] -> 2.2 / 27.9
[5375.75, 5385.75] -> -0.5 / 29.3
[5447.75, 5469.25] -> 1.5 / 27.8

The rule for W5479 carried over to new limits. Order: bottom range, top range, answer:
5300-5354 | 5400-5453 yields 1.09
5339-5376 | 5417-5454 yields 1.06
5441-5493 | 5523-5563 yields 1.14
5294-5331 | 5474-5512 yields 1.11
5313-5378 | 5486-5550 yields 1.14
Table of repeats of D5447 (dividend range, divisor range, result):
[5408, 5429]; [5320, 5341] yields 1.17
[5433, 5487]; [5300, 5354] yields 1.09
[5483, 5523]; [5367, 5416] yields 1.05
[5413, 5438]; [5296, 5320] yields 1.12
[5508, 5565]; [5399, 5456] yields 1.11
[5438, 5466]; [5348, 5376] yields 1.02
